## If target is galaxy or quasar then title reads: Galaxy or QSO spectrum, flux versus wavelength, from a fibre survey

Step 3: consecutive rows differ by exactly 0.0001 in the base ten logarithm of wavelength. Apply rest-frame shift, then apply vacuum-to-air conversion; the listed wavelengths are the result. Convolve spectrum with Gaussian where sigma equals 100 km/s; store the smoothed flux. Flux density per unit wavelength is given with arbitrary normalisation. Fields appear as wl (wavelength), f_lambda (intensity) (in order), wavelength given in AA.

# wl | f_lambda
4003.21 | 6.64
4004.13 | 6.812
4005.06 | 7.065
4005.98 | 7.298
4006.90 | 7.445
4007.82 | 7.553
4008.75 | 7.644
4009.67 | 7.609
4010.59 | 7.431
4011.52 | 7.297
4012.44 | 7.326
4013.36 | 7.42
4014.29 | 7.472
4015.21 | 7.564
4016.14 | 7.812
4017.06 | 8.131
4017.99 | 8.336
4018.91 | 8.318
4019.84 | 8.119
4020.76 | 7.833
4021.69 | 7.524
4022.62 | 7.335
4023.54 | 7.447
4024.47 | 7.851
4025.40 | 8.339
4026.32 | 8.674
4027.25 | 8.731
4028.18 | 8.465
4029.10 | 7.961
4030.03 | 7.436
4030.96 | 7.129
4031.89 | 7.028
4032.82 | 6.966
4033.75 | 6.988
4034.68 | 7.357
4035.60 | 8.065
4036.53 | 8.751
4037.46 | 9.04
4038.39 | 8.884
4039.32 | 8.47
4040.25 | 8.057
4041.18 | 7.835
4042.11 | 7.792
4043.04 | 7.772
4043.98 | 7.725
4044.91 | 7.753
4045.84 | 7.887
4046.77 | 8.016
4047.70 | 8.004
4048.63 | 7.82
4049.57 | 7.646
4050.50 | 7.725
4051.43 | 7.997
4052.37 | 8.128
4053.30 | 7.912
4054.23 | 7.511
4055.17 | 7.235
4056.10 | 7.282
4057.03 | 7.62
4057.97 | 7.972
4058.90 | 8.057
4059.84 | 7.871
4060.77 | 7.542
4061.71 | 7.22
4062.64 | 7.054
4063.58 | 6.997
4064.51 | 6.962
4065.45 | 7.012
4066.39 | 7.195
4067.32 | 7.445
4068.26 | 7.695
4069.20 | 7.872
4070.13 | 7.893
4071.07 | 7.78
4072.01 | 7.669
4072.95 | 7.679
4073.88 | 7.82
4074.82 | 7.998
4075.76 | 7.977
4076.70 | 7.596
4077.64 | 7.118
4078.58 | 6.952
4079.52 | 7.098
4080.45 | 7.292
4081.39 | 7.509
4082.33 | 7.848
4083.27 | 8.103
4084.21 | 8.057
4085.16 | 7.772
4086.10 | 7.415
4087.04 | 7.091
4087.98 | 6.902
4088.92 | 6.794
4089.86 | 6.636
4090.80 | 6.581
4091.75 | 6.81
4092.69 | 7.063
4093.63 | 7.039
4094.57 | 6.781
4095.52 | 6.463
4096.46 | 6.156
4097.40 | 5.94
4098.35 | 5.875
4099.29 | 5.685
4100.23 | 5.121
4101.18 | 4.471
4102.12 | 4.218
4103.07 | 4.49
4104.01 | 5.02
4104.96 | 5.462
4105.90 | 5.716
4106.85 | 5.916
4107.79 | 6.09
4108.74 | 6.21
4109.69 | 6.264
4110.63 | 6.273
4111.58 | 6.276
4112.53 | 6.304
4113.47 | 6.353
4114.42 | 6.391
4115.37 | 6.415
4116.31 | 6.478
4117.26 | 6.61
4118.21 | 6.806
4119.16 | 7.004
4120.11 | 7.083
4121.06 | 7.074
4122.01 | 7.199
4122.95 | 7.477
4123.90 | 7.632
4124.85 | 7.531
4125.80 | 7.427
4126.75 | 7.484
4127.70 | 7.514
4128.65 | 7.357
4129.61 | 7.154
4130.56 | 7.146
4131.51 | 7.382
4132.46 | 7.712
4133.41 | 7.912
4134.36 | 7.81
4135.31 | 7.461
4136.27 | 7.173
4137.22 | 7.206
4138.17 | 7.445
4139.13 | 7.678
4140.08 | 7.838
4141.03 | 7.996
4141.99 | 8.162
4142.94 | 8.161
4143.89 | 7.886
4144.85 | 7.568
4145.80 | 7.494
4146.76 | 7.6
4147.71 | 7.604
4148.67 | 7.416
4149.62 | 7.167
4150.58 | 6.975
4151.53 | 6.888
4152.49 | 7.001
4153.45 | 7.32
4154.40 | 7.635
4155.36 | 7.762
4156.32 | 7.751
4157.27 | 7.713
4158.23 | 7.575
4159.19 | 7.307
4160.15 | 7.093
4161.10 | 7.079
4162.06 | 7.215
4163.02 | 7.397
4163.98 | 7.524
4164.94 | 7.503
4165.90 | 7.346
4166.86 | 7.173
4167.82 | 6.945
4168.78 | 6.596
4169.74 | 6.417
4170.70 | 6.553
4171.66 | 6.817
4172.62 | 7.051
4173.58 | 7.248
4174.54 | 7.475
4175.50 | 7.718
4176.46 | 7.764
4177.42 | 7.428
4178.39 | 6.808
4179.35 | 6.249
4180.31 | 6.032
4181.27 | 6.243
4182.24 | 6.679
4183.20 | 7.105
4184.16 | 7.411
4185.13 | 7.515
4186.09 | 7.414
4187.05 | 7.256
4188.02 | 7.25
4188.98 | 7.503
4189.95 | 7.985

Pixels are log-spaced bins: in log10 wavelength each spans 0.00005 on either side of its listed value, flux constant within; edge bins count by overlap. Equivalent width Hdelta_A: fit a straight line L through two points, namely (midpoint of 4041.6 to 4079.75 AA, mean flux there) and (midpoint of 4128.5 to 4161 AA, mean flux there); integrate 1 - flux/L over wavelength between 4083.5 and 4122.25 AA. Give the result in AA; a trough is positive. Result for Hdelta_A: 6.2 AA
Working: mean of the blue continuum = 7.62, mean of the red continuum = 7.51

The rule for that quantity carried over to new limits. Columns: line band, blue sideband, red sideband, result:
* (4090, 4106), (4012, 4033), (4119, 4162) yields 3.70 AA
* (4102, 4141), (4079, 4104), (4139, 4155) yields 1.60 AA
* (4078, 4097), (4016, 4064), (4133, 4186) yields 1.28 AA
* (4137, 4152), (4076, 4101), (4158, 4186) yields -1.19 AA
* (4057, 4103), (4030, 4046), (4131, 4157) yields 3.95 AA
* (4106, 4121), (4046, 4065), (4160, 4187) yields 1.88 AA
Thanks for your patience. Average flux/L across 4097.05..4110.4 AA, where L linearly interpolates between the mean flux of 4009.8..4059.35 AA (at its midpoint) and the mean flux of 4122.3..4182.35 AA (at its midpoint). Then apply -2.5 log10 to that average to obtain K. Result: 0.347 mag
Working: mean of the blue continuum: 7.83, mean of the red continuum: 7.33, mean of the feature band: 5.47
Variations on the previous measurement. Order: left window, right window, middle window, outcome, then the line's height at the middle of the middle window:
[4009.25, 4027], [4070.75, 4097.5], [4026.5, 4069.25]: -0.027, 7.55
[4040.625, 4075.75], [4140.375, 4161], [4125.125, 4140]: 0.012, 7.55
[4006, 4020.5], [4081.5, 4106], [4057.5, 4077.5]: -0.116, 6.81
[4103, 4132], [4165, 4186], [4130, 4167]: -0.099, 6.84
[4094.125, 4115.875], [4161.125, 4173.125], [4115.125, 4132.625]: -0.161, 6.19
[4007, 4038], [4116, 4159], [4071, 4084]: 0.001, 7.62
